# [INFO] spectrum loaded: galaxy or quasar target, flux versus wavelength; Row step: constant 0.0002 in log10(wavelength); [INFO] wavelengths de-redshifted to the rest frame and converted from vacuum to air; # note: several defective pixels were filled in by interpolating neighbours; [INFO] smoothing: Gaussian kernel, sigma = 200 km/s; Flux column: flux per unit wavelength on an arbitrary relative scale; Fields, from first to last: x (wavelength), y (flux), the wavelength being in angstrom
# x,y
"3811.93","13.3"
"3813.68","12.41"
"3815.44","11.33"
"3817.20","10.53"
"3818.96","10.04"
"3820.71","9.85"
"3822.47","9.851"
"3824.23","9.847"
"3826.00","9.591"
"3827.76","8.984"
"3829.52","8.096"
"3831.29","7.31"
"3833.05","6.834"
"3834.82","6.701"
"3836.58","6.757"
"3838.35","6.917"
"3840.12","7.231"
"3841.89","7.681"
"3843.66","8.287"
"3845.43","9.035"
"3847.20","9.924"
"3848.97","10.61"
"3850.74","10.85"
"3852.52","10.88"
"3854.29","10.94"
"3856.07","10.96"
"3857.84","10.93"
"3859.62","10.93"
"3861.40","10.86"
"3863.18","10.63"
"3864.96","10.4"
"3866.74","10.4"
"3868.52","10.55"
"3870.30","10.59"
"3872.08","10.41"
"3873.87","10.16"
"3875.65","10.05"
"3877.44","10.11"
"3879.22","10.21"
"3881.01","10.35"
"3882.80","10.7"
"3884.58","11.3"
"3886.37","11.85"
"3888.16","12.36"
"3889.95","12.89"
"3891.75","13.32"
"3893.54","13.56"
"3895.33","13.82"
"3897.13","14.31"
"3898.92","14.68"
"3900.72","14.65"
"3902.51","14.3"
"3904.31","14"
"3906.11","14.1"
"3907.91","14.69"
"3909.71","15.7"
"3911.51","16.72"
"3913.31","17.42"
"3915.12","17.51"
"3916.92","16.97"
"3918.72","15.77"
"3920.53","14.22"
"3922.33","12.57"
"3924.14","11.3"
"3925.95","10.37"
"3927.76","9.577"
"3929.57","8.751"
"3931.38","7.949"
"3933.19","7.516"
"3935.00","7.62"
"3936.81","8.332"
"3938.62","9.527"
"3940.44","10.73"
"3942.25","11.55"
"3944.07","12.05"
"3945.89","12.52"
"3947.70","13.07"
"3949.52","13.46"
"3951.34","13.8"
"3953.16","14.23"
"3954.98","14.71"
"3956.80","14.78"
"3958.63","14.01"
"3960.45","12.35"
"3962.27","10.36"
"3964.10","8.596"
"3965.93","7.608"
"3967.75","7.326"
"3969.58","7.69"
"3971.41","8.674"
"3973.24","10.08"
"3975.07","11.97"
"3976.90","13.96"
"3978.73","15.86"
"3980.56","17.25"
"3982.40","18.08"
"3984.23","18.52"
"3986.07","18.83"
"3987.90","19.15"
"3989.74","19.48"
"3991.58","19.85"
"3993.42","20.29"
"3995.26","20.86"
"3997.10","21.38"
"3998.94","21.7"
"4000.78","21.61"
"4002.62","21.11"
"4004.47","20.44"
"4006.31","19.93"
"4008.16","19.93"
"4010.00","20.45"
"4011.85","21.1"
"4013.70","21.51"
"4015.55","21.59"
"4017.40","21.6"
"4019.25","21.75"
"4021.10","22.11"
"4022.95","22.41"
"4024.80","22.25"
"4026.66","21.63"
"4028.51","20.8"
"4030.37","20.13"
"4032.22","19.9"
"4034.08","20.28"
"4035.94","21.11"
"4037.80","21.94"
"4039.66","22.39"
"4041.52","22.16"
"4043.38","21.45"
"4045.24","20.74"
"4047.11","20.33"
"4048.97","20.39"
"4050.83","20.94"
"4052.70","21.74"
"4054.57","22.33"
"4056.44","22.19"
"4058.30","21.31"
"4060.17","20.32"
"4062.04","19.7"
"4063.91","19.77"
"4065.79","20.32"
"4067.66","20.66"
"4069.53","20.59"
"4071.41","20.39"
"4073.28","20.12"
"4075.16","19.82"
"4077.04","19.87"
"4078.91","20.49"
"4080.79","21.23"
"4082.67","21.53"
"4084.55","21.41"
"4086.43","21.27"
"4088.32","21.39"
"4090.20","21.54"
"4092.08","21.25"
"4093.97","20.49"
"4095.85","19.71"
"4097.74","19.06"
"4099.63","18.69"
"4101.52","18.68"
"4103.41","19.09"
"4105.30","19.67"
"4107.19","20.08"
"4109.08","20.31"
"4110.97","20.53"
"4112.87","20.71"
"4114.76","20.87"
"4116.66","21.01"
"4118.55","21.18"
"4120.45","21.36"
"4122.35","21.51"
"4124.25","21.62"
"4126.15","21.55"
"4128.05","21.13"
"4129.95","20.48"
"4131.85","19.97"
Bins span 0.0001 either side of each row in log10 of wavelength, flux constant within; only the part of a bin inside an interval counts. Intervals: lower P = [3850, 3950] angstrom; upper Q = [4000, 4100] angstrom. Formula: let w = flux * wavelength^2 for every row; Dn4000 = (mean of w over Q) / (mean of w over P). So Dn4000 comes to 1.88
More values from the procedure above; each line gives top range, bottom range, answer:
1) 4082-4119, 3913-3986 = 1.79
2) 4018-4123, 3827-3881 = 2.44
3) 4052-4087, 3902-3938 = 1.76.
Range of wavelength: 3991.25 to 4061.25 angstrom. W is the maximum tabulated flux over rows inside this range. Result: 22.41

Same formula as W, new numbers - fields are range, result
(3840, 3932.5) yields 17.51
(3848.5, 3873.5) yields 10.96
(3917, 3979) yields 15.86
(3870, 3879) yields 10.59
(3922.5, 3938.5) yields 11.3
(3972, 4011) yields 21.7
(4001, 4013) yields 21.11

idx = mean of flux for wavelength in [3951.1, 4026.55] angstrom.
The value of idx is 17.2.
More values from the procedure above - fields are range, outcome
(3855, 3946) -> 12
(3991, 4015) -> 20.8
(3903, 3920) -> 15.8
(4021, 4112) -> 20.7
